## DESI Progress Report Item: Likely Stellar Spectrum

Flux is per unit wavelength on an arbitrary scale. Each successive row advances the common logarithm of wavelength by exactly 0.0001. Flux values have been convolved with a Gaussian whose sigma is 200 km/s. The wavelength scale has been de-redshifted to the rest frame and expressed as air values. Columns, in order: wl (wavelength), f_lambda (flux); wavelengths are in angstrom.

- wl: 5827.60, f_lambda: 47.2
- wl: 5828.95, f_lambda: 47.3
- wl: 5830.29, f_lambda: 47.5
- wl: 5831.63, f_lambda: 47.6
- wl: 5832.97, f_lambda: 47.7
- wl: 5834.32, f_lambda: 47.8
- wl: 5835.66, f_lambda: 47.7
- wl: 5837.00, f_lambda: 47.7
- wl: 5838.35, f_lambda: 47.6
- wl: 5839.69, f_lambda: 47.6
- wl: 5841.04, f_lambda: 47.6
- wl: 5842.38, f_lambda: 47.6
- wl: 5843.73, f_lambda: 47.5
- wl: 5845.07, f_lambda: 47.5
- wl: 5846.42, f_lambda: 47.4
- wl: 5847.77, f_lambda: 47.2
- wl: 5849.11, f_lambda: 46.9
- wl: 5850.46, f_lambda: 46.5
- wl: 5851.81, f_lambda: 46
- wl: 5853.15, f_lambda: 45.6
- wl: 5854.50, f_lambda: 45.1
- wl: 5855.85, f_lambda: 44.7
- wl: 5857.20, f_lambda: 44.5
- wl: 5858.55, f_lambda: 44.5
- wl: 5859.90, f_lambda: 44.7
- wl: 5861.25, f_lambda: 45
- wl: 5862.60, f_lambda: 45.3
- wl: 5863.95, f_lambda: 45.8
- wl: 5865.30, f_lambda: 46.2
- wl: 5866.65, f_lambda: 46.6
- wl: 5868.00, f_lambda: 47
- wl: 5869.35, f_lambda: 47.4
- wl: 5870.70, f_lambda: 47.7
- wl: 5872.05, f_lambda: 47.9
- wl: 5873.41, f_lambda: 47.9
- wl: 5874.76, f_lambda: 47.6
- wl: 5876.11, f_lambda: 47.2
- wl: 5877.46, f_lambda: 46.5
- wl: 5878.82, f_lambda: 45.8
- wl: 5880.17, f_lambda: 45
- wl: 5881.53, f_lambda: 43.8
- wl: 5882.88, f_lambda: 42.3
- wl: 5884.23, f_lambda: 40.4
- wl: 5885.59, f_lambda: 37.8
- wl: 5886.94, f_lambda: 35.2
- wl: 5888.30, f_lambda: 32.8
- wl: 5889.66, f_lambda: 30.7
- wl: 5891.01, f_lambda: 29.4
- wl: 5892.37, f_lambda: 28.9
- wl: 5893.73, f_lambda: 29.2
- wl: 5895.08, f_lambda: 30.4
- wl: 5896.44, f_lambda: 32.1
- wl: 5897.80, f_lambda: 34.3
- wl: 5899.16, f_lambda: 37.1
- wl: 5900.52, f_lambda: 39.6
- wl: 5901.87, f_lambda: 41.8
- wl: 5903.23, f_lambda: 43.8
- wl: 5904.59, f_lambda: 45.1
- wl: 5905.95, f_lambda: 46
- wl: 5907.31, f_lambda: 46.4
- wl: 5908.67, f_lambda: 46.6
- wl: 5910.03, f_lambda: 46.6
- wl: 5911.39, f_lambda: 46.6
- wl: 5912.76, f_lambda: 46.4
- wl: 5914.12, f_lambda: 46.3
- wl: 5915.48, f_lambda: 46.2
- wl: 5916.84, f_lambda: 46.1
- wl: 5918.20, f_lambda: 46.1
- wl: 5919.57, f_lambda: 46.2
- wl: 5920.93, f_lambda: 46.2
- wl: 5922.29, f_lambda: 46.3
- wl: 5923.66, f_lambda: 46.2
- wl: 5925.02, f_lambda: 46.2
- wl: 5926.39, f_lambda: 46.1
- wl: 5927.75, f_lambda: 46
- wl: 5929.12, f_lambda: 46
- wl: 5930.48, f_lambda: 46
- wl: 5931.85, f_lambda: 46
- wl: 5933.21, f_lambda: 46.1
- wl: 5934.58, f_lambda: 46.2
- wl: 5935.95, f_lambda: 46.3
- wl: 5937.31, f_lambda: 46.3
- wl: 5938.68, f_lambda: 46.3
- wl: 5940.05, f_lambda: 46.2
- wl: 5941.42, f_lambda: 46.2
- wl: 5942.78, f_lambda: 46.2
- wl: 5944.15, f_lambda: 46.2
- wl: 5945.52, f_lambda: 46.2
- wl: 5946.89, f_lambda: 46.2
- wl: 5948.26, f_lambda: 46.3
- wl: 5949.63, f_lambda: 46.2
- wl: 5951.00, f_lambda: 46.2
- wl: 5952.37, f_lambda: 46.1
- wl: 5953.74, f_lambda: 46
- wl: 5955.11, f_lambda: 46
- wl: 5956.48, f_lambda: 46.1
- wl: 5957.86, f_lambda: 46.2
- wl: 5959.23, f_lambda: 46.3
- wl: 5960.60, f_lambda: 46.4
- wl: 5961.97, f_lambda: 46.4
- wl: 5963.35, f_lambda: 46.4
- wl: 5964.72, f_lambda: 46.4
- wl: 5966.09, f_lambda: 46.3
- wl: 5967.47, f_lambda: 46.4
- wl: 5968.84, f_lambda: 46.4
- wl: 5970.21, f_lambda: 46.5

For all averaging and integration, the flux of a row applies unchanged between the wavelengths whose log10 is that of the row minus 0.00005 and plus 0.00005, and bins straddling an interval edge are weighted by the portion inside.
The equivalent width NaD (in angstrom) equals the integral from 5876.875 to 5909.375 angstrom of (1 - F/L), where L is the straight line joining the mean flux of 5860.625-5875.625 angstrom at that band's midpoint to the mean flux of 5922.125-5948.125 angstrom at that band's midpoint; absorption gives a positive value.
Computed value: 5.4 angstrom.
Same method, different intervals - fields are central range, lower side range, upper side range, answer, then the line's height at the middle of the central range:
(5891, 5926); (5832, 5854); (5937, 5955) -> 3.4 angstrom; 46.6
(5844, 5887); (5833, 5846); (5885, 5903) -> -4.7 angstrom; 41.1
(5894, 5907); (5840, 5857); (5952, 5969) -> 2.1 angstrom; 46.4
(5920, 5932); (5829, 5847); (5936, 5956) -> 0.1 angstrom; 46.5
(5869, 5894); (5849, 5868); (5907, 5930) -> 2.7 angstrom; 45.8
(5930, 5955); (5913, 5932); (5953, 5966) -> 0.0 angstrom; 46.2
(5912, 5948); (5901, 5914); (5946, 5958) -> -0.3 angstrom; 45.8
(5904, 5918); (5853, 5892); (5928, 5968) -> -0.5 angstrom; 44.8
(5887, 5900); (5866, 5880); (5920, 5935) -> 4.1 angstrom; 46.7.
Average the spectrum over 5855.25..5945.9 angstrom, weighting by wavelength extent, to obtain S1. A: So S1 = 43.6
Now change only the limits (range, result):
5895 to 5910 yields 41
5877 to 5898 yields 36.5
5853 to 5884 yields 45.8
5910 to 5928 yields 46.2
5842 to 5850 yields 47.3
